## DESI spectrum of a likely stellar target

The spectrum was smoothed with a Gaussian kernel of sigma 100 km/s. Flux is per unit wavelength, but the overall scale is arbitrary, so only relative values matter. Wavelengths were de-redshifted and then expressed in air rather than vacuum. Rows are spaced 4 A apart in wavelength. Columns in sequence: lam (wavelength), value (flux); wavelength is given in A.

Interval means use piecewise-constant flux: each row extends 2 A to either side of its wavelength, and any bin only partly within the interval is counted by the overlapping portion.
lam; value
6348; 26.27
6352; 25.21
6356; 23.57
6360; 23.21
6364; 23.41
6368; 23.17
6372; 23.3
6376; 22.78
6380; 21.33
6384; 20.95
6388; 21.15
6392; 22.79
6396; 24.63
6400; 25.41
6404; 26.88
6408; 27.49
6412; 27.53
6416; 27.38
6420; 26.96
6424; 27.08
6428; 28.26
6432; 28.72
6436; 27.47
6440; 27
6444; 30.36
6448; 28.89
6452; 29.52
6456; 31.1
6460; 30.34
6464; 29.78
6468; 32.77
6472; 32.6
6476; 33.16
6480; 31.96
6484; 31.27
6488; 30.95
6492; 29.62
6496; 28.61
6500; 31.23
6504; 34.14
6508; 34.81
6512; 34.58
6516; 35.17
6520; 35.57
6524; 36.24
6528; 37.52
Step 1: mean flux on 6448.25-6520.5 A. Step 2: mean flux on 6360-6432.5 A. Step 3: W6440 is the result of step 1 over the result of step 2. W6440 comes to 1.29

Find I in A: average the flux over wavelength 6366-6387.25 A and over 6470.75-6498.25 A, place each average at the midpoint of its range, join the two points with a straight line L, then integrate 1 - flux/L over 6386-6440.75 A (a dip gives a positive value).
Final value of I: -2.2 A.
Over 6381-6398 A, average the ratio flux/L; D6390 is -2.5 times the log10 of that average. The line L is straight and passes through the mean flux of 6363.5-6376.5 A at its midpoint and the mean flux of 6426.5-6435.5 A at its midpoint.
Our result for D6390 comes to 0.12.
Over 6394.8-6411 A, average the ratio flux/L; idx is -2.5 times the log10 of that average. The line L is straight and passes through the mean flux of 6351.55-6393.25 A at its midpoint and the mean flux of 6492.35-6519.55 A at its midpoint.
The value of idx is -0.05 mag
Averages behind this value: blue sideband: 22.7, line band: 26.3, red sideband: 33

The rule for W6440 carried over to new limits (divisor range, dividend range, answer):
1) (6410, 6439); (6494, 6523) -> 1.21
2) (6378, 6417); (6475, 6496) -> 1.27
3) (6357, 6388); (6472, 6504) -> 1.39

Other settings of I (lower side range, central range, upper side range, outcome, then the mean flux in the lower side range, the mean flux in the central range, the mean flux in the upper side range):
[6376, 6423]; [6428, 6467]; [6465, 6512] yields -0.9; 24.7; 29.3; 32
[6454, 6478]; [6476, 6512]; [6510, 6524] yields 1.9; 31.6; 31.8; 35.3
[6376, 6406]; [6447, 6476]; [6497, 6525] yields -1.2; 23.3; 30.9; 34.3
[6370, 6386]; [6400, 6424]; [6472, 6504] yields -2.1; 22.1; 27.1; 31.3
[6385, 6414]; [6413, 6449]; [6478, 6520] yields -0.9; 25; 28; 32.4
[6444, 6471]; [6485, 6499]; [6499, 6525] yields 1.3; 30.5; 29.9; 34.6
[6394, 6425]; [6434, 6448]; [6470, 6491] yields 0.3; 26.7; 28.4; 31.9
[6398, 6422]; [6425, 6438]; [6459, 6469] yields 0.2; 26.9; 28.1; 30.8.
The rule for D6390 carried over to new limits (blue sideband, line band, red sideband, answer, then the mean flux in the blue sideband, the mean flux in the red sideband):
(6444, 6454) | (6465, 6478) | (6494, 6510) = -0.069 mag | 29.4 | 32.2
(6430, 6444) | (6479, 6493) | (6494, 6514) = 0.016 mag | 28.1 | 32.7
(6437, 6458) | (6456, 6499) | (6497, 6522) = 0.015 mag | 29.3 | 34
